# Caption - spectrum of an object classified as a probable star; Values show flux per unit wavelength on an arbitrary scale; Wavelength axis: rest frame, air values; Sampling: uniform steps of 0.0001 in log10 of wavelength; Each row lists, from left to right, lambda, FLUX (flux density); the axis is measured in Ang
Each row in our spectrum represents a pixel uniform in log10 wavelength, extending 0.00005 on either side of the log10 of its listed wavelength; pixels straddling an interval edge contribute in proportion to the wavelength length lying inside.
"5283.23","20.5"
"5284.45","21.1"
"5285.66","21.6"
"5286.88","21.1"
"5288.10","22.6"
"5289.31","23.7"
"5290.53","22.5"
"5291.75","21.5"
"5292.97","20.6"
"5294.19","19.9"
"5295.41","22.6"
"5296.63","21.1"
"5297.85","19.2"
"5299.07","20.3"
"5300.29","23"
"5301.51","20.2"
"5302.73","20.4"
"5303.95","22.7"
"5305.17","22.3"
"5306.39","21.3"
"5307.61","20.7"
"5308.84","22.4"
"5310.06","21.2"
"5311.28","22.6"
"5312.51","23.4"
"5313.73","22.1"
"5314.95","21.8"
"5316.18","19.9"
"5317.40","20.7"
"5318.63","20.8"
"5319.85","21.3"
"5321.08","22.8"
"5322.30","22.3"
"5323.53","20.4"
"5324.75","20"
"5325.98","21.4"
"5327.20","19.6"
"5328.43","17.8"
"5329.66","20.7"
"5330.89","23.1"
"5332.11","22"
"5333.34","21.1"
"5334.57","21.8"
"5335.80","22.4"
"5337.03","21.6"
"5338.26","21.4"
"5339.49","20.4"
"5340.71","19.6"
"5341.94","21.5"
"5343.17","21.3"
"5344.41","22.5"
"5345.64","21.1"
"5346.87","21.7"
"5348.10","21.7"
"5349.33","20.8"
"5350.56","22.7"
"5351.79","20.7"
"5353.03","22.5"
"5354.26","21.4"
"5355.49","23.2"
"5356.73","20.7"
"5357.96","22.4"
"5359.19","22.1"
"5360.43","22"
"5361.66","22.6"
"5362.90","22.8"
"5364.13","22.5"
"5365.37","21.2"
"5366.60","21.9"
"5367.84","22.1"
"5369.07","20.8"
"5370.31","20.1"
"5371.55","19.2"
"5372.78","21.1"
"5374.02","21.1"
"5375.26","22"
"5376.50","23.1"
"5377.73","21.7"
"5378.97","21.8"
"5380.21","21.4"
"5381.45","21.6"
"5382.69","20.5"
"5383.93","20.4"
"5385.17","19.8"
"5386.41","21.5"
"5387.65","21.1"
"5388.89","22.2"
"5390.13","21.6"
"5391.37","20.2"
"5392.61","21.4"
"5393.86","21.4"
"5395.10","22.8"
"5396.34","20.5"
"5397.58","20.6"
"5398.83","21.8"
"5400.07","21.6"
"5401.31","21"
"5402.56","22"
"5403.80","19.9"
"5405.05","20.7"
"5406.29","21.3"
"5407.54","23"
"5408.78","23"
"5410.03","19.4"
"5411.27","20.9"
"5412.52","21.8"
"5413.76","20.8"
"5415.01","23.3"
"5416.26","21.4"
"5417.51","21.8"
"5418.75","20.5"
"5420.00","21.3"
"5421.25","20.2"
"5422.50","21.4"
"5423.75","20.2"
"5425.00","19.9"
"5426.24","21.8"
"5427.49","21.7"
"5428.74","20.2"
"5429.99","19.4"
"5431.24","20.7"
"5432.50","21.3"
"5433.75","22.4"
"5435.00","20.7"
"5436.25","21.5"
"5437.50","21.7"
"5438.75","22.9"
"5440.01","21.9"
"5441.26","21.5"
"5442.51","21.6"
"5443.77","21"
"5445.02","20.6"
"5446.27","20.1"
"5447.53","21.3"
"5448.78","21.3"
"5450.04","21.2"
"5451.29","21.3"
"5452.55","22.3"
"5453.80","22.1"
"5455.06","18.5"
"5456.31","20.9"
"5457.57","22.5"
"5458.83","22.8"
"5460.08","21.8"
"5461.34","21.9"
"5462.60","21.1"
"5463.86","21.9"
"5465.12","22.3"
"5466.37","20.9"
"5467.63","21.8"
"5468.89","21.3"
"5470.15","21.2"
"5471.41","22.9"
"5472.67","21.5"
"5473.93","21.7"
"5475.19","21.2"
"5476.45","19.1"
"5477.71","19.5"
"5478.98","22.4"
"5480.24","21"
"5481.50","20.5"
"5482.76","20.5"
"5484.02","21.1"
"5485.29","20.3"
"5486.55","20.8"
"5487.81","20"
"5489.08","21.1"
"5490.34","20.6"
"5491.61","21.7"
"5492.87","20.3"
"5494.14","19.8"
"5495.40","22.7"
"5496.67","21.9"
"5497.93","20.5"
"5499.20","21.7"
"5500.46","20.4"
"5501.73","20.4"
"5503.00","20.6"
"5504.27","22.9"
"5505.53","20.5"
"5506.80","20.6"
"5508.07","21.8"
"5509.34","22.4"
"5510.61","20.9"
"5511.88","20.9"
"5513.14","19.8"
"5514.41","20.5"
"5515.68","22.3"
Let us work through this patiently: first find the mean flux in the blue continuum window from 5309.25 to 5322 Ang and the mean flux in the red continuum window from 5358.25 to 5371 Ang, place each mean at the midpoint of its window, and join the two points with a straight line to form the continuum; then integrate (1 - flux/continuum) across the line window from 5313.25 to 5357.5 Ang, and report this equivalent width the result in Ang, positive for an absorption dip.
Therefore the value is 0.9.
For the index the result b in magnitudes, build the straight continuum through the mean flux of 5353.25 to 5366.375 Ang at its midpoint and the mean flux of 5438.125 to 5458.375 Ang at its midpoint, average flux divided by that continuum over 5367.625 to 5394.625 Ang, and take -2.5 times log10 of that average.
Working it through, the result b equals 0.04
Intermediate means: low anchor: 22.1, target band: 21.2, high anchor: 21.3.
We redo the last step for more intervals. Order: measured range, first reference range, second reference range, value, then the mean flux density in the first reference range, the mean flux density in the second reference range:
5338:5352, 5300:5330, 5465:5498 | 0.00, 21.3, 21.1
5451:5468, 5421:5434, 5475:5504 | -0.04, 20.8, 20.8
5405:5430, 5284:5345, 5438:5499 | 0.00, 21.4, 21.2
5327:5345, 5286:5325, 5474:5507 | 0.01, 21.5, 20.9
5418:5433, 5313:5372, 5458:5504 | 0.03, 21.4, 21.2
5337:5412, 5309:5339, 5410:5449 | -0.01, 21.4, 21.2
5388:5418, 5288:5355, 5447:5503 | -0.01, 21.4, 21.2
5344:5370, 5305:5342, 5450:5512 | -0.03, 21.3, 21.2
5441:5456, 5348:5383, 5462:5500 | 0.01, 21.7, 21.1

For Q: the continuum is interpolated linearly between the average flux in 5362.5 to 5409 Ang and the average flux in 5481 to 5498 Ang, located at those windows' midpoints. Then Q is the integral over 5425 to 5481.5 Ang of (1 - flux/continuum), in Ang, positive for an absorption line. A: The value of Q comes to -0.7 Ang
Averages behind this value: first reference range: 21.4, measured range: 21.3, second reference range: 20.9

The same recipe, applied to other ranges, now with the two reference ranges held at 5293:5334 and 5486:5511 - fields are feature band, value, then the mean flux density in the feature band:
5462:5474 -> -0.32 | 21.7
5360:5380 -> -0.40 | 21.6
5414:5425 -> -0.01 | 21.2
